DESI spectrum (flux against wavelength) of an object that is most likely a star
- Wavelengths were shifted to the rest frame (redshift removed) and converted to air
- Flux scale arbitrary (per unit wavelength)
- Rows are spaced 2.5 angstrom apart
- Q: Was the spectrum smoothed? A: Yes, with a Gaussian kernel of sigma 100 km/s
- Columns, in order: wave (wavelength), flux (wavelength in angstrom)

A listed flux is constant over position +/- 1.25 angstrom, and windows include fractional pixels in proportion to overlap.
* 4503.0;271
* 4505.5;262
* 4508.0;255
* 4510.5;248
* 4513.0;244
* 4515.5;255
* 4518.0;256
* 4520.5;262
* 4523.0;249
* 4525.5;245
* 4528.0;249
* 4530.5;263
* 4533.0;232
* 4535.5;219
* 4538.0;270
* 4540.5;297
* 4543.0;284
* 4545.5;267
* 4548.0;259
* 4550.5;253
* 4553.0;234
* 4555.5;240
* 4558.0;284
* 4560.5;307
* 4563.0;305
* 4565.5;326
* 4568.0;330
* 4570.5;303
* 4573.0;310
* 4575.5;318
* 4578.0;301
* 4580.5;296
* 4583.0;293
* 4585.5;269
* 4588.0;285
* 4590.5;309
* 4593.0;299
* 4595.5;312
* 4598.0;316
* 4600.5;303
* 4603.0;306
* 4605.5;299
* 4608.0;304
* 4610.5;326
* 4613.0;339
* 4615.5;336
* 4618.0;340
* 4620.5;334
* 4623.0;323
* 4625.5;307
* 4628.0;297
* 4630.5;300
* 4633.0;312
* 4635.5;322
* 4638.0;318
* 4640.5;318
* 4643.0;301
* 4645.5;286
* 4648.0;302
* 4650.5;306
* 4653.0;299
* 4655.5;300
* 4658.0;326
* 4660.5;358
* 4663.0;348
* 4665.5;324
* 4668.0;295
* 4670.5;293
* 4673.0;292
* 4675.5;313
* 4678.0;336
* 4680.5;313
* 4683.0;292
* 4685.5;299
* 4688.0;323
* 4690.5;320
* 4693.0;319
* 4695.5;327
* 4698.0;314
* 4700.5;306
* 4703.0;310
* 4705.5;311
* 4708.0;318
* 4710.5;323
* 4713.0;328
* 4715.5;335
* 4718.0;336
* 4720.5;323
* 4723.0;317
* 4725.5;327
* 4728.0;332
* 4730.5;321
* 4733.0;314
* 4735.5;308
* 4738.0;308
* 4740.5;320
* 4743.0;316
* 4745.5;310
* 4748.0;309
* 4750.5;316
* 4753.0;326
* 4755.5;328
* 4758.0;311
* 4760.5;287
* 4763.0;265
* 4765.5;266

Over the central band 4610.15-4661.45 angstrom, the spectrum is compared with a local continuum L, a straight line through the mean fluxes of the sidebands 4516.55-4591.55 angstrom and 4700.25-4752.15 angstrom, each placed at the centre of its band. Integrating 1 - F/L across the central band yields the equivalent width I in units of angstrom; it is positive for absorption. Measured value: -3.38 angstrom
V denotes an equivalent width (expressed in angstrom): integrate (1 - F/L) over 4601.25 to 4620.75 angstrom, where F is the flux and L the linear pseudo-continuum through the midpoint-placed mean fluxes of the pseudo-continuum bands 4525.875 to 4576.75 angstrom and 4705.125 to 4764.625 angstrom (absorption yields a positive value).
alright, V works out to -2.2 angstrom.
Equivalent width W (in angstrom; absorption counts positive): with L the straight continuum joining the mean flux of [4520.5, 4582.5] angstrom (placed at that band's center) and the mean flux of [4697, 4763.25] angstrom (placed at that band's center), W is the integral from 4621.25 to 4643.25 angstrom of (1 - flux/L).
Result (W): -1.3 angstrom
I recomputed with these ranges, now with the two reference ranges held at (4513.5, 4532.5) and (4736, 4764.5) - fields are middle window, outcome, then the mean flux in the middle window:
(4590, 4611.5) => -2.9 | 308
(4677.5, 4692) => -1.0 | 313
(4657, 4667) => -1.8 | 338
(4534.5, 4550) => -0.5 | 266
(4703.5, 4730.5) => -2.2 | 324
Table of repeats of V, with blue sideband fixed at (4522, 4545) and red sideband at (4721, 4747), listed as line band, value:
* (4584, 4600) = -1.4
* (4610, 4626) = -2.7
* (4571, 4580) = -1.3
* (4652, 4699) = -2.5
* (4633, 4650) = -1.1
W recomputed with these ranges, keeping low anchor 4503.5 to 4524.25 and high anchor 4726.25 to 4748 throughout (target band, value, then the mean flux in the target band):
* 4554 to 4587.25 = -3.4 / 298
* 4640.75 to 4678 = -2.1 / 311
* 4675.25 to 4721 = -1.9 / 318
